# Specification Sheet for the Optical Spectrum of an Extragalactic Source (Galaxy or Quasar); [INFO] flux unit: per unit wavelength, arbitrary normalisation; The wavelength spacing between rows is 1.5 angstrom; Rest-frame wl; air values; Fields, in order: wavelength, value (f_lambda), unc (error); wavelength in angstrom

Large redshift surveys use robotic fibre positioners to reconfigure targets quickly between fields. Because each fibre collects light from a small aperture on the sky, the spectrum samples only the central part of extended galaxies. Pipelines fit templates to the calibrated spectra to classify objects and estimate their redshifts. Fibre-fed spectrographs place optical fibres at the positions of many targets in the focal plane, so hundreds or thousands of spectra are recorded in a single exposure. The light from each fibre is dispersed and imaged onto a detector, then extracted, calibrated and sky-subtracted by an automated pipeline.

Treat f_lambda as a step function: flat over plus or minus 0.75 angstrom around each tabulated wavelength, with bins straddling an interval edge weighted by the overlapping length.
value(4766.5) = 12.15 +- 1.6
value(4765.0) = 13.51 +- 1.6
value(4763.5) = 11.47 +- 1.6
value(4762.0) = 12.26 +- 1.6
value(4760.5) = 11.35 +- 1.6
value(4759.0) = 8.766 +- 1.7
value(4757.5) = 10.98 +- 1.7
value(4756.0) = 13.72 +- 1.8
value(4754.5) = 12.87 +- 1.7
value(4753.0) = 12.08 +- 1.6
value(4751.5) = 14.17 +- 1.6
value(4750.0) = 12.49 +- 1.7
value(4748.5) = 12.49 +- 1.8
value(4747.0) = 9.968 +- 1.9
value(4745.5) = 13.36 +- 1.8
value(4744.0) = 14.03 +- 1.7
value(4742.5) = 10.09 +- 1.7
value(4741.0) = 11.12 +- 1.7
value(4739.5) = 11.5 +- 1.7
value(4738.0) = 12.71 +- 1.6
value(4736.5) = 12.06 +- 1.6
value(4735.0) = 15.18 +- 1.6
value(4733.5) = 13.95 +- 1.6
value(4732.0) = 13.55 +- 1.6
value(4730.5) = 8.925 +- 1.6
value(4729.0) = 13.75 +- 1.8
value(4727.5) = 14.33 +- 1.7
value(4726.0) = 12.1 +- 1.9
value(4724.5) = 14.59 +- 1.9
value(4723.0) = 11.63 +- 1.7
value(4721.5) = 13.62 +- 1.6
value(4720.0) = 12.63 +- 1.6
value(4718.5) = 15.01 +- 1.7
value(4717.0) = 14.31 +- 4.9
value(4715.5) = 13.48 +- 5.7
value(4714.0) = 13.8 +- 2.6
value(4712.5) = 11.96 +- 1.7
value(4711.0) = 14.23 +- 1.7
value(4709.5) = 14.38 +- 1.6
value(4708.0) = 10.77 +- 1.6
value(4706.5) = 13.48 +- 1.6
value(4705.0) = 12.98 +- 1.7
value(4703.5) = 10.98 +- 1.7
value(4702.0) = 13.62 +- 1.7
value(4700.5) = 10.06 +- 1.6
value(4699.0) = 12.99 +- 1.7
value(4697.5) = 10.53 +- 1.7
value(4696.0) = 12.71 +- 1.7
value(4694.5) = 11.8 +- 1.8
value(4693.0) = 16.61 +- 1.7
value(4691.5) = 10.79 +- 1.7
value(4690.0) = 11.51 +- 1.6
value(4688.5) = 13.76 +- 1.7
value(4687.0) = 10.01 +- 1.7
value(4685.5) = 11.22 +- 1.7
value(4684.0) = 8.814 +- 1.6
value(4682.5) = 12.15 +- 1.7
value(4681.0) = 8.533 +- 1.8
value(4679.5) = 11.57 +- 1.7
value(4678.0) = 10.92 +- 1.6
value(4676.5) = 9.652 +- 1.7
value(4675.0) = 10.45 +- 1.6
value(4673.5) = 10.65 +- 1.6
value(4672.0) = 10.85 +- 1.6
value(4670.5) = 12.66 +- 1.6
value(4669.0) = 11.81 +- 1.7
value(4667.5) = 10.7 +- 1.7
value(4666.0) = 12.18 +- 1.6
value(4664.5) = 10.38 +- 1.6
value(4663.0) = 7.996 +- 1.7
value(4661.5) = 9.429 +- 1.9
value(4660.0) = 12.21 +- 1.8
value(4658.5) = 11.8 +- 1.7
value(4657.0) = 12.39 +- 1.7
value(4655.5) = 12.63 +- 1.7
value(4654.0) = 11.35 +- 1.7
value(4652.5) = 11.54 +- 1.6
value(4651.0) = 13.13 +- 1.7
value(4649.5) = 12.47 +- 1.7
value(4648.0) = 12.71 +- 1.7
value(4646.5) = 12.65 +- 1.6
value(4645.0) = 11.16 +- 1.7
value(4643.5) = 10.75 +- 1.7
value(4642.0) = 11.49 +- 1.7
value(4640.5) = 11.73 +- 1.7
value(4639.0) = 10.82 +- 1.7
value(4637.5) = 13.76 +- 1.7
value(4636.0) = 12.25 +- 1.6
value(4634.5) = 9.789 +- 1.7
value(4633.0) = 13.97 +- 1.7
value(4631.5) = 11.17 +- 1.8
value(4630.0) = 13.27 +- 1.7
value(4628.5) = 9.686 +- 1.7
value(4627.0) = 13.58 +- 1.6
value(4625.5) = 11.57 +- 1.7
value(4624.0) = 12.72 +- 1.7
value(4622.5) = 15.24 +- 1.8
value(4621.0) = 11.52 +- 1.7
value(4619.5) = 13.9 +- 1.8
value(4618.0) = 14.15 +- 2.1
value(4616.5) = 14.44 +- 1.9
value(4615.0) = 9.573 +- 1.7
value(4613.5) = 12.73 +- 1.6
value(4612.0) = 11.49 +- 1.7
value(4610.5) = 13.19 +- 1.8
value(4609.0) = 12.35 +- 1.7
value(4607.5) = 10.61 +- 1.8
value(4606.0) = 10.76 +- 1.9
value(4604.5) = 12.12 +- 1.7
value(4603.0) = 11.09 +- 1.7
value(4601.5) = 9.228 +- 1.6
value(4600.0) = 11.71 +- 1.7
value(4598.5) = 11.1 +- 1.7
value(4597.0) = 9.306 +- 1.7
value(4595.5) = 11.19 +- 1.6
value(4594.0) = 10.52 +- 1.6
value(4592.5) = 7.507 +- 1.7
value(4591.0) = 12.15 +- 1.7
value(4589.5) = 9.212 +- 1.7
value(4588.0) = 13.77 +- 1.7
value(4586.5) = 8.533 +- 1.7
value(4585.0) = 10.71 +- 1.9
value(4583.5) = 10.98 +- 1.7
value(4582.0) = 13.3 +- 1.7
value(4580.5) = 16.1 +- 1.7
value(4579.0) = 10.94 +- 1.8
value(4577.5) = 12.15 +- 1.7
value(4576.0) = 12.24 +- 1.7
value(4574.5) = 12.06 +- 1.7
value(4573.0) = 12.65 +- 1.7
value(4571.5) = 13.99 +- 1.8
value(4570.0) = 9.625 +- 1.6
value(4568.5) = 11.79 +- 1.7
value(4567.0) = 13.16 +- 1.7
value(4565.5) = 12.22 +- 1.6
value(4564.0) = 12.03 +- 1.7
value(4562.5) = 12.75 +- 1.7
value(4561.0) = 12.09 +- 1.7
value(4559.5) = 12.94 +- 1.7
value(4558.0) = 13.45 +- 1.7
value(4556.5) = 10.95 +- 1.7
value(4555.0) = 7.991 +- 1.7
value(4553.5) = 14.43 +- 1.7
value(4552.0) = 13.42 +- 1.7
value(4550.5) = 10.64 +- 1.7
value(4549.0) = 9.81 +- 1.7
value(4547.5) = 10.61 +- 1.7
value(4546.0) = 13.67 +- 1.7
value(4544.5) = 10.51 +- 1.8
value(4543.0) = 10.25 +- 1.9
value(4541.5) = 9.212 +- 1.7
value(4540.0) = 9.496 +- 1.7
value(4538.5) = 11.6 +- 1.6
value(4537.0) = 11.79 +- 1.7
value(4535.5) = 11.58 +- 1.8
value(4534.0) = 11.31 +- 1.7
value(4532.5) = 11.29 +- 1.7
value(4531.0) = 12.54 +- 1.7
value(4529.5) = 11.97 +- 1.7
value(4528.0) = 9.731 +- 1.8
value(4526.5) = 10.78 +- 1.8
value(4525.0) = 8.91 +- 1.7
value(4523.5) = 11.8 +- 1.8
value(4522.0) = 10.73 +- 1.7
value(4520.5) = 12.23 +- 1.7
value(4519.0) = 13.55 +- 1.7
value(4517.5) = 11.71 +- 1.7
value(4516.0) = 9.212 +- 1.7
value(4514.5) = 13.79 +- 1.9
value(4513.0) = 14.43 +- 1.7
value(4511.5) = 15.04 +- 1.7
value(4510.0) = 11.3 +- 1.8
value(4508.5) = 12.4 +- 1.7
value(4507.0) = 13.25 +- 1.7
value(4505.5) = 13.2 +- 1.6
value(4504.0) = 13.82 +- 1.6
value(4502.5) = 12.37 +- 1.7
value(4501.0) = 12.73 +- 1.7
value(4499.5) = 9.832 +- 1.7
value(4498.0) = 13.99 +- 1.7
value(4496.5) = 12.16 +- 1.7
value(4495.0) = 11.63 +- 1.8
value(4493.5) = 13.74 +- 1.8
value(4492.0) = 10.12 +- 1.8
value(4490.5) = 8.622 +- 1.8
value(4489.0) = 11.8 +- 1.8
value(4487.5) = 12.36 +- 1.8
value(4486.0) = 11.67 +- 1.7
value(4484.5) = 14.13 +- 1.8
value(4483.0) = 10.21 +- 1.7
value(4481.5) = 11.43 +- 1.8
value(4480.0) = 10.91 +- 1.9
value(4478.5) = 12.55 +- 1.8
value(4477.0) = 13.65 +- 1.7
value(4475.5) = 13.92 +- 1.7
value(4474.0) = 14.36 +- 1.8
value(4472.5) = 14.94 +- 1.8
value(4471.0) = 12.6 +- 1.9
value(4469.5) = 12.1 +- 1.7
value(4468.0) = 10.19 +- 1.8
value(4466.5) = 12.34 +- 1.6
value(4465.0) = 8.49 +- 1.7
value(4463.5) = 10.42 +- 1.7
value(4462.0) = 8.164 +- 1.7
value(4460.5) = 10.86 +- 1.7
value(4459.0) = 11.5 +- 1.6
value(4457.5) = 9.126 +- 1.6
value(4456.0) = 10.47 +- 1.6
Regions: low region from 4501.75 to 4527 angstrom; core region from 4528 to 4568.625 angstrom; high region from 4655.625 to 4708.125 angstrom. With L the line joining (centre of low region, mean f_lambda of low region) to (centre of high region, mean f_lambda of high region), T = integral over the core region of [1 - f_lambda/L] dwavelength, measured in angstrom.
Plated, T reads 1.8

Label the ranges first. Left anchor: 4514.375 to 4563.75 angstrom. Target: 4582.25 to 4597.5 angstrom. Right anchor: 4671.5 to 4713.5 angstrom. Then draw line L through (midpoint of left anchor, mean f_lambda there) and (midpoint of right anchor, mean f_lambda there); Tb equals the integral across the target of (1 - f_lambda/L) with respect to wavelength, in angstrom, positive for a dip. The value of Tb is 1.3 angstrom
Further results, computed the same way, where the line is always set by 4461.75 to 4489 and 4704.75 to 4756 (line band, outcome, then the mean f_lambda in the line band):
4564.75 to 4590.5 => 0.8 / 12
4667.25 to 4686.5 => 2.9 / 10.8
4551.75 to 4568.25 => 0.0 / 12.3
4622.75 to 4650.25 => 1.1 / 12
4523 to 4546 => 2.4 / 10.9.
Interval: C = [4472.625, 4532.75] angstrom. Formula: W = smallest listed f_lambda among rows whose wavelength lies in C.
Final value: 8.622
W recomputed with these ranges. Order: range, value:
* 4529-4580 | 7.991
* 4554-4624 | 7.507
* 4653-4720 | 7.996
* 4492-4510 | 9.832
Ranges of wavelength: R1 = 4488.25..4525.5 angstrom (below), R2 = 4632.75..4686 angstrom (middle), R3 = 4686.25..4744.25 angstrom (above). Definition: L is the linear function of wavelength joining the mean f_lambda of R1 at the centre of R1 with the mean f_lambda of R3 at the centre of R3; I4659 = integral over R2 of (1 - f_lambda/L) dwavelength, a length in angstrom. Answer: 5.15 angstrom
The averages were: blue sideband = 12.1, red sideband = 12.7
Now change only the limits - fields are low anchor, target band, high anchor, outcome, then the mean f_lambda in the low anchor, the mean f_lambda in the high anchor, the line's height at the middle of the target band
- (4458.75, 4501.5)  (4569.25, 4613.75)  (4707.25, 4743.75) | 3.1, 11.8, 12.9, 12.3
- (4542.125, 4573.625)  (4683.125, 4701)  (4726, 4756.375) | 0.9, 11.8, 12.6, 12.4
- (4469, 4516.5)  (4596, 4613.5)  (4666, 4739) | 1.6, 12.5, 12.3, 12.4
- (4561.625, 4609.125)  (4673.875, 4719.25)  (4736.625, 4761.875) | -1.0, 11.5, 12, 11.8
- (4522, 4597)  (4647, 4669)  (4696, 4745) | 1.3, 11.4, 12.8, 12.3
